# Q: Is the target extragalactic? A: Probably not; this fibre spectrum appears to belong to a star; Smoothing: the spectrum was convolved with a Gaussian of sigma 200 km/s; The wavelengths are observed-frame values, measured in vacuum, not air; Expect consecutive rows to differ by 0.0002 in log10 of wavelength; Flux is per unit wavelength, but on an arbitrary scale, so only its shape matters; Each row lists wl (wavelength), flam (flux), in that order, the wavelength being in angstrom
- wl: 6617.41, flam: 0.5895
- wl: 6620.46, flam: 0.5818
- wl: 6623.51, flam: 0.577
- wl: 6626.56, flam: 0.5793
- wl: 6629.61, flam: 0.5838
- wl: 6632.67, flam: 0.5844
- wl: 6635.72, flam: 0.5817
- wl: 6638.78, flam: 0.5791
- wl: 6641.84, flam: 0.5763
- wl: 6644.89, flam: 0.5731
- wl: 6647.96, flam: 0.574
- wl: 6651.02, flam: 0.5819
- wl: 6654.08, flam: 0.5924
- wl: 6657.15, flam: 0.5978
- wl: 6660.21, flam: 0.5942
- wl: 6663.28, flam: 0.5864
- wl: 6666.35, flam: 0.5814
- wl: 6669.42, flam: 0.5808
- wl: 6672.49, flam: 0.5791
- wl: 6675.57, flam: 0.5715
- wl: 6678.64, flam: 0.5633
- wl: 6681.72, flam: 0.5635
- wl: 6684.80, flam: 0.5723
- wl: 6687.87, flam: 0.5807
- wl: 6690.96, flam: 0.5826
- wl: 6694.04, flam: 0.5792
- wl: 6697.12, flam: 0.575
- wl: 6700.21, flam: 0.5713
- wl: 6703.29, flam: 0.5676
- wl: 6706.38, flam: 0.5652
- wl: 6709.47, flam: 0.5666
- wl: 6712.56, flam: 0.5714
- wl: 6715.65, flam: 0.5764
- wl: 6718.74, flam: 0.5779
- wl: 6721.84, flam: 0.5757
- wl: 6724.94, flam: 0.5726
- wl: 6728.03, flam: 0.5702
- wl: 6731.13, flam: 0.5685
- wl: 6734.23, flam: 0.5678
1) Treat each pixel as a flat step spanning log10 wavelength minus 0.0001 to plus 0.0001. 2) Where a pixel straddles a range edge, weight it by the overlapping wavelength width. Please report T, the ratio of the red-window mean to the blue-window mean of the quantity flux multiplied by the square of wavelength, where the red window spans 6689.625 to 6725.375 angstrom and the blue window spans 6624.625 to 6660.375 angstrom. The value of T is 1.0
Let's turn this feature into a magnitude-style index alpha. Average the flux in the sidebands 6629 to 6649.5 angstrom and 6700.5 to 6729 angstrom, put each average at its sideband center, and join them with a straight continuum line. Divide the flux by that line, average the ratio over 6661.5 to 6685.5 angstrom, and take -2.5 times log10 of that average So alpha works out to 0.00 mag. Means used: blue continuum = 0.579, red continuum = 0.572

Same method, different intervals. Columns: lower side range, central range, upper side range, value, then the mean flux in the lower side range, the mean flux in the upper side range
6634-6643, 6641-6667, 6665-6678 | -0.01 mag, 0.579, 0.577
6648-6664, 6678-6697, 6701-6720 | 0.01 mag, 0.589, 0.571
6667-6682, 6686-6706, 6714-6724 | 0.00 mag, 0.573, 0.576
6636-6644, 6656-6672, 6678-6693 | -0.02 mag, 0.578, 0.573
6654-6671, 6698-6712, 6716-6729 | 0.02 mag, 0.589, 0.575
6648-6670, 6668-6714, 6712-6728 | 0.02 mag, 0.587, 0.575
